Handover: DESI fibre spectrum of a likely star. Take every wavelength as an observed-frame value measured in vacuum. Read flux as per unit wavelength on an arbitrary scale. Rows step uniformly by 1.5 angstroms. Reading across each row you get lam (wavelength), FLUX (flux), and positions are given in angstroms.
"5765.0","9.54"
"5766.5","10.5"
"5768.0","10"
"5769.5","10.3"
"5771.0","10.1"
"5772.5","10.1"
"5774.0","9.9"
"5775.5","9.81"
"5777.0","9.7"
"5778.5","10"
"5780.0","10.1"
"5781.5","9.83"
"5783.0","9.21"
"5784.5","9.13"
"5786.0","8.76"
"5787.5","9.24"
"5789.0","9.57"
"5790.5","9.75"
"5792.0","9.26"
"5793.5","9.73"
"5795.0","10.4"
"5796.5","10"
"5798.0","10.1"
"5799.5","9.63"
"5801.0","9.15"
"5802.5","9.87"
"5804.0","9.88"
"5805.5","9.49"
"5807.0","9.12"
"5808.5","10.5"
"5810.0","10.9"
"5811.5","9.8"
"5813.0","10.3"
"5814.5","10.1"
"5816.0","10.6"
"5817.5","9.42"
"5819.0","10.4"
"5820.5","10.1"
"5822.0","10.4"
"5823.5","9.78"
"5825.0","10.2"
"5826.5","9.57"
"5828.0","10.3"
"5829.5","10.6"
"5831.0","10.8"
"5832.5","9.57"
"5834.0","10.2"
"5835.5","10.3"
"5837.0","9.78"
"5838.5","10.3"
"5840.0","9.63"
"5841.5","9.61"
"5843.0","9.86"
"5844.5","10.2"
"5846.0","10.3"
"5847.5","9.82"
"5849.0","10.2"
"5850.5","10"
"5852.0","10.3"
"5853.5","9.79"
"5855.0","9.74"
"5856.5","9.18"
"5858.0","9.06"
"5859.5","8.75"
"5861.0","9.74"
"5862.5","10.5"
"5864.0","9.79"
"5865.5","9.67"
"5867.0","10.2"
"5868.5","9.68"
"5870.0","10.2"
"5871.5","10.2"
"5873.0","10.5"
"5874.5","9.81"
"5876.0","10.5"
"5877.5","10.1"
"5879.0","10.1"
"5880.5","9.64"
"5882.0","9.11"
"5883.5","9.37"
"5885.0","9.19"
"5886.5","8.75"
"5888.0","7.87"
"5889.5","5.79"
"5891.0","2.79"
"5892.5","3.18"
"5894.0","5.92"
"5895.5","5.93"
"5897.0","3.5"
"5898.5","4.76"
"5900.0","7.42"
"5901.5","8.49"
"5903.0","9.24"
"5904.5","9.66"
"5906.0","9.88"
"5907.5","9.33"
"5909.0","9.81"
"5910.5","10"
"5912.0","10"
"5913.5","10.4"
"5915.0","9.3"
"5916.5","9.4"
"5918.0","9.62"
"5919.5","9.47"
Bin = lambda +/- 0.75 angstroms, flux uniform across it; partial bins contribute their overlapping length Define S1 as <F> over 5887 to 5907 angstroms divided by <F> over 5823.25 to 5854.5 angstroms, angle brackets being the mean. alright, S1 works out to 0.7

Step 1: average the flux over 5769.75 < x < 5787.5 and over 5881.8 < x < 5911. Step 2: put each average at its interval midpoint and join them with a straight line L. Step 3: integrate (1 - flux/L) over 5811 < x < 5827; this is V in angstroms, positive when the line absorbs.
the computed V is -2.06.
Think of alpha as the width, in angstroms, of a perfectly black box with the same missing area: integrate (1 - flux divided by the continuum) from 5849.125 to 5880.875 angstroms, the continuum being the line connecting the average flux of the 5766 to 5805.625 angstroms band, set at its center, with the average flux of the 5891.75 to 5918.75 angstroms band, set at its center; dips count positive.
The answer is -4.5 angstroms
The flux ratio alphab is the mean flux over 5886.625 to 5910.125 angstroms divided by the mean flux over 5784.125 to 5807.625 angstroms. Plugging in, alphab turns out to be 0.73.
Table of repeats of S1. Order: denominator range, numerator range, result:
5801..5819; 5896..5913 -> 0.84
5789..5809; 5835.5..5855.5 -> 1.02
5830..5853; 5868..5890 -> 0.94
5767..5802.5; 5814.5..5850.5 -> 1.04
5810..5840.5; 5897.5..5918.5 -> 0.89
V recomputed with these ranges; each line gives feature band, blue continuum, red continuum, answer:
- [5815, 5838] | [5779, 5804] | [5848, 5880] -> -0.9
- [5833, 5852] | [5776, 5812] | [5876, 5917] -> -2.2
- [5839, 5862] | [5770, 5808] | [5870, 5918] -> -2.1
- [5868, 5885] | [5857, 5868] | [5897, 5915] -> -0.9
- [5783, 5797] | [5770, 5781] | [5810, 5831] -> 0.7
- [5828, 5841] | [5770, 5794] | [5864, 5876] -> -0.3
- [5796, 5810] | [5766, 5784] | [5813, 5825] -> 0.4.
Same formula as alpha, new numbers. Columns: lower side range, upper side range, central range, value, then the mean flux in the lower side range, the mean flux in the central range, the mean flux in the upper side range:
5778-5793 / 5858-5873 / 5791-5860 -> -2.0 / 9.48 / 9.94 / 9.85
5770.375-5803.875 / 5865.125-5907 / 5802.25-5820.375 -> -1.3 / 9.7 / 10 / 8.26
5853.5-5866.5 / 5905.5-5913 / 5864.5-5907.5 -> 6.2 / 9.58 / 8.29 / 9.82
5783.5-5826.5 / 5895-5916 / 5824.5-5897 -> -1.2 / 9.83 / 9.24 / 8.45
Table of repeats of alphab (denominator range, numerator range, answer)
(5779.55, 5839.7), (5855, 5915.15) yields 0.88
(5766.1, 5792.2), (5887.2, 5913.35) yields 0.75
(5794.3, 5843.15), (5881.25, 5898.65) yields 0.64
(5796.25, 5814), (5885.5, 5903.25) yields 0.62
